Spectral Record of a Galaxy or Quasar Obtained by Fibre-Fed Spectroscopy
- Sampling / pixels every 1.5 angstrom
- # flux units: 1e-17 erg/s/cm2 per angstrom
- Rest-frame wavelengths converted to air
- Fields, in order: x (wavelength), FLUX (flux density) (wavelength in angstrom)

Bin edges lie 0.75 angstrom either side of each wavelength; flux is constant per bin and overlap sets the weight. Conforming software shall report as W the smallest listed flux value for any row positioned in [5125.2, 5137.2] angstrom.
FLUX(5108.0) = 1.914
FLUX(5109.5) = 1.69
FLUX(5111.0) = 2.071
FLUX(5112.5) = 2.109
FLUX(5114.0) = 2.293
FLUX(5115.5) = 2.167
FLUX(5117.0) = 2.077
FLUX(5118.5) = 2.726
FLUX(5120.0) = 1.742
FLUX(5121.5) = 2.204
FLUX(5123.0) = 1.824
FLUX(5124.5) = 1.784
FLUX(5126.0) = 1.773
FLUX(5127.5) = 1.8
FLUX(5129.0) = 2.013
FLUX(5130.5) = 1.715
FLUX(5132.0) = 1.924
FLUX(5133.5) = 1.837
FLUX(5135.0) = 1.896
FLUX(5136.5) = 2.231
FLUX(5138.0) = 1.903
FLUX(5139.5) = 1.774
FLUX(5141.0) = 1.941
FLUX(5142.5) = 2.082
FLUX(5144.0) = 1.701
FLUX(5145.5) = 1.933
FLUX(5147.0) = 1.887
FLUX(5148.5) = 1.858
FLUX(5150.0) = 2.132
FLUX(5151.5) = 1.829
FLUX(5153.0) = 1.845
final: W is 1.715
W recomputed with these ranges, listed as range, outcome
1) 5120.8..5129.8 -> 1.773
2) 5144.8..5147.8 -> 1.887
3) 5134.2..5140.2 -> 1.774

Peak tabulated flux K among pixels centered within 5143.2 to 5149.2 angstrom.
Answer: 1.933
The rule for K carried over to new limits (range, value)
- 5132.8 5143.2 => 2.231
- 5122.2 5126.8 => 1.824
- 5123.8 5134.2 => 2.013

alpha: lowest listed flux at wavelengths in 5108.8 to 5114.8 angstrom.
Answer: 1.69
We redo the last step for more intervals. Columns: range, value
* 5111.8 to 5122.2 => 1.742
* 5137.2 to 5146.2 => 1.701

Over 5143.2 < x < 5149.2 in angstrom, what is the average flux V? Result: 1.85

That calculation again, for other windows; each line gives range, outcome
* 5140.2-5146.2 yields 1.91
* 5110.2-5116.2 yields 2.16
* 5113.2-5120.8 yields 2.2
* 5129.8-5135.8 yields 1.85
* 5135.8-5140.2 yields 1.97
